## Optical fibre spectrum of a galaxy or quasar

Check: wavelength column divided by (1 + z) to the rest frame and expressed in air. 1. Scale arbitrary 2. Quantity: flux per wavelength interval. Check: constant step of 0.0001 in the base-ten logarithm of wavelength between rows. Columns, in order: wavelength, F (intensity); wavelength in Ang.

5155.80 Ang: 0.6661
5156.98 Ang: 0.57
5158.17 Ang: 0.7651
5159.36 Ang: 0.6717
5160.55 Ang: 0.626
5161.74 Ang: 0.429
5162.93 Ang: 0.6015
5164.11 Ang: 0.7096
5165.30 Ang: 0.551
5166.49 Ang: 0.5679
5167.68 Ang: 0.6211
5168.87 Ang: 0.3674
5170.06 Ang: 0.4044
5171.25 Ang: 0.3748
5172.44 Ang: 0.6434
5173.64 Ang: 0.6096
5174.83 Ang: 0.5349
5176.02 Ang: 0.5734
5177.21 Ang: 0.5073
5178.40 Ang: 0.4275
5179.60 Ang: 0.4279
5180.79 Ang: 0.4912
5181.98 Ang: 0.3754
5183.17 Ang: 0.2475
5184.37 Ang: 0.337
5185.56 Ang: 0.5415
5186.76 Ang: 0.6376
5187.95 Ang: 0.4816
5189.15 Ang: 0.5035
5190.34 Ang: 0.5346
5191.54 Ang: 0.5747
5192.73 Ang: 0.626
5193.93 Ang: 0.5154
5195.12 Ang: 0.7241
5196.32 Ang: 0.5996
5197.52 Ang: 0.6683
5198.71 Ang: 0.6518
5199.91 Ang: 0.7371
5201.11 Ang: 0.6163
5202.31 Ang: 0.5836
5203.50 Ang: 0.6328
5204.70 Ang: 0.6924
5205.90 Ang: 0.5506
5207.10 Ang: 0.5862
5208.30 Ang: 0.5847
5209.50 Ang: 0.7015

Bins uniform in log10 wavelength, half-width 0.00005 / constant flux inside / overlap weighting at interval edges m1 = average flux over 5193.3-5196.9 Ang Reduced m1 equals 0.613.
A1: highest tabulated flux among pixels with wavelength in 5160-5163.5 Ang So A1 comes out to 0.626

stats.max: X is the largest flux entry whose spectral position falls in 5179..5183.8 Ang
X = 0.4912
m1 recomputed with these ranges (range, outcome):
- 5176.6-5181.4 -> 0.464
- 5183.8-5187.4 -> 0.507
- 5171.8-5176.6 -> 0.588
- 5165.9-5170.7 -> 0.489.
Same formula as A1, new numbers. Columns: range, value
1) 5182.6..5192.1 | 0.6376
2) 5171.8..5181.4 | 0.6434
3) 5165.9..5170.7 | 0.6211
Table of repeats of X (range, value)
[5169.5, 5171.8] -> 0.4044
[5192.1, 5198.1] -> 0.7241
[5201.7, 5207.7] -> 0.6924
